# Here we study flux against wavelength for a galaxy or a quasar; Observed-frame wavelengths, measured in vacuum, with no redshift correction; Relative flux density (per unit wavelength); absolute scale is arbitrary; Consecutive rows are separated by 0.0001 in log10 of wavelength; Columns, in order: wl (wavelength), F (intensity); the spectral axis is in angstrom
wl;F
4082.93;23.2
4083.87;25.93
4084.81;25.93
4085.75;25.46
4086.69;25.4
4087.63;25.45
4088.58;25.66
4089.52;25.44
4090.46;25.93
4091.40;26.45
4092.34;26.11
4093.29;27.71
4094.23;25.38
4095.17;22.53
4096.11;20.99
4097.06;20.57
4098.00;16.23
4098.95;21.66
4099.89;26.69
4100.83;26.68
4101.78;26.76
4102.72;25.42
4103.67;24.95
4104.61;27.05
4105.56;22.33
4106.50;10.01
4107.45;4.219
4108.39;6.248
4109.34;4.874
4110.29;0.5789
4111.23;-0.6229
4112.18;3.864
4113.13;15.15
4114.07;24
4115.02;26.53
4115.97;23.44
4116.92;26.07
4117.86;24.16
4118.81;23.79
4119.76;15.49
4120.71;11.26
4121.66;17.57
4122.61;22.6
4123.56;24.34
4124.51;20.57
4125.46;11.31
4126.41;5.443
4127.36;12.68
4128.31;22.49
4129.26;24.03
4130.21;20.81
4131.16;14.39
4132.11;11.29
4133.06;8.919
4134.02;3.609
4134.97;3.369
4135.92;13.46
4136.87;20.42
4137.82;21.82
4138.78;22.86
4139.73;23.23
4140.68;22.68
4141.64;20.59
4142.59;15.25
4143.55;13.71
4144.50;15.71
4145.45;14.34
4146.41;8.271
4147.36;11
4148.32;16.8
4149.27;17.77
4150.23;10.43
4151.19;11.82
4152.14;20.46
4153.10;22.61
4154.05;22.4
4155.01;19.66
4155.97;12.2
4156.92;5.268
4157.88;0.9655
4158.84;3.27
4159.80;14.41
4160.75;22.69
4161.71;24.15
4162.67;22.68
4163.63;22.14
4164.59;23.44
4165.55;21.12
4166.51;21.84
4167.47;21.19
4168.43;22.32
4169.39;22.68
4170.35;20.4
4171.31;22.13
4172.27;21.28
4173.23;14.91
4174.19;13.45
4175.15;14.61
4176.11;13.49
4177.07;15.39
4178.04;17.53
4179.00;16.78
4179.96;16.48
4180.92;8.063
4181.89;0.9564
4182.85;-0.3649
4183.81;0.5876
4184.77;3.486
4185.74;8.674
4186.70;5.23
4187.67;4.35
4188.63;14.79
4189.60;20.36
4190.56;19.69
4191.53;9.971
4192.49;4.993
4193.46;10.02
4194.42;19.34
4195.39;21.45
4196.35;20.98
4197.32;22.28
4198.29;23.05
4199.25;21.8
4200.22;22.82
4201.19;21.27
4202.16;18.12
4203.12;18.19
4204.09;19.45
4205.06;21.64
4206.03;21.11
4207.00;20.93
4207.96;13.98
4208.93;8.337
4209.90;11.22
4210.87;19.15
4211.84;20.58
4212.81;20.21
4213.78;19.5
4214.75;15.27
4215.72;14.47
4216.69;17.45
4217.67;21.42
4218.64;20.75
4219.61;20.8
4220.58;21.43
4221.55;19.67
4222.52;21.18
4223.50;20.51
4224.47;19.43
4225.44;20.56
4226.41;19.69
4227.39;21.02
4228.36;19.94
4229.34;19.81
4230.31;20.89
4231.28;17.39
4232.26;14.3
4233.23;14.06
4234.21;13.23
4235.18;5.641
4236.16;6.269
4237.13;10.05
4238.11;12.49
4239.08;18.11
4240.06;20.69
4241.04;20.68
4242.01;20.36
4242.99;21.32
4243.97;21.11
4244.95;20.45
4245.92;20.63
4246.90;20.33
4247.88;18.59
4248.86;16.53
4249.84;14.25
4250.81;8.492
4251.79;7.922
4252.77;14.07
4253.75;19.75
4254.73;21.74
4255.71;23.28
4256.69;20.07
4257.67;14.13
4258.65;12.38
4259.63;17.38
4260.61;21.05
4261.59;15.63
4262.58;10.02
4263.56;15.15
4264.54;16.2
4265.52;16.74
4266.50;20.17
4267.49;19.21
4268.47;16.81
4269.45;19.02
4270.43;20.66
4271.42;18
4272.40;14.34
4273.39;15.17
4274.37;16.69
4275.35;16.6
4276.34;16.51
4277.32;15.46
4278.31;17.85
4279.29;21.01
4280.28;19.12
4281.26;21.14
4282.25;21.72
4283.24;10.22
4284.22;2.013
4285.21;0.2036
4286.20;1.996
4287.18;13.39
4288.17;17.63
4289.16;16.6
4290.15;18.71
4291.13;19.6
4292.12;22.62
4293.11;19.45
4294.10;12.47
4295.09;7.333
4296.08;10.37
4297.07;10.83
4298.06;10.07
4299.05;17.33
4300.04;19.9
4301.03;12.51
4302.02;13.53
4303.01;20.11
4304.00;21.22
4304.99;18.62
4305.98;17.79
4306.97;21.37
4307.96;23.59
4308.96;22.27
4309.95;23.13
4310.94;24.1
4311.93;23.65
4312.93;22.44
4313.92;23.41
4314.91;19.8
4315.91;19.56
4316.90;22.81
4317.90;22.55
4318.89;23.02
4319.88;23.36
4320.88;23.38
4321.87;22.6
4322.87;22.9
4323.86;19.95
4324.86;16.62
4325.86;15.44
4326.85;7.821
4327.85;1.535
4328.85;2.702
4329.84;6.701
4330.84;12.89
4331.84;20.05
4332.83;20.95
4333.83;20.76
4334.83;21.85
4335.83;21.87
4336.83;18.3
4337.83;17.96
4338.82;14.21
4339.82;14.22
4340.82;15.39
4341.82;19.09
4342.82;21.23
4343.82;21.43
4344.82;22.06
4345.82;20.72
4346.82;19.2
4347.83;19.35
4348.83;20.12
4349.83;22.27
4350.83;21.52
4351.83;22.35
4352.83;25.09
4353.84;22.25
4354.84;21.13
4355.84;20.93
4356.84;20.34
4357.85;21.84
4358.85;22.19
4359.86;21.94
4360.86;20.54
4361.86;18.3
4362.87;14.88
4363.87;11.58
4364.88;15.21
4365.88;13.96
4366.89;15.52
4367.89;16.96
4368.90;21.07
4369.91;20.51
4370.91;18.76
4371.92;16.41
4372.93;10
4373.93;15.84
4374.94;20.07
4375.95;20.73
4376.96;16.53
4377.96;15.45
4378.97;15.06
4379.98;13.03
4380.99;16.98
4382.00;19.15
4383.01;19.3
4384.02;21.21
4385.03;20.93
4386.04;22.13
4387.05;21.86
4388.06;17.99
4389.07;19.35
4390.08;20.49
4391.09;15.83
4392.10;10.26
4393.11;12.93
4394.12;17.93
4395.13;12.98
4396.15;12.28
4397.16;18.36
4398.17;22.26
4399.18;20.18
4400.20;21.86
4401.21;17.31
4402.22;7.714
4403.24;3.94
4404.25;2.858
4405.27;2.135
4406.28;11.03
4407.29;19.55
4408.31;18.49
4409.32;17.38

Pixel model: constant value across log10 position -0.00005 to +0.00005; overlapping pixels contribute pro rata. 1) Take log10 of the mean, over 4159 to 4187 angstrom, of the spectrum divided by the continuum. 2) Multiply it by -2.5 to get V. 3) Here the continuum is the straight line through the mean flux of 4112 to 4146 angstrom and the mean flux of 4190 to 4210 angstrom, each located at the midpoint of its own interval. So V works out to 0.14 mag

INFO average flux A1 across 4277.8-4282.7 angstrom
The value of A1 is 20.1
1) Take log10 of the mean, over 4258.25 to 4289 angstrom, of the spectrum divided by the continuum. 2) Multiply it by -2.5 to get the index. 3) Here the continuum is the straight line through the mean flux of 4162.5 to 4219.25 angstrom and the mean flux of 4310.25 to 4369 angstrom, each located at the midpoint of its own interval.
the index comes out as 0.15 mag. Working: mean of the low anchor 16.4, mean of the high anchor 18.9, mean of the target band 15.5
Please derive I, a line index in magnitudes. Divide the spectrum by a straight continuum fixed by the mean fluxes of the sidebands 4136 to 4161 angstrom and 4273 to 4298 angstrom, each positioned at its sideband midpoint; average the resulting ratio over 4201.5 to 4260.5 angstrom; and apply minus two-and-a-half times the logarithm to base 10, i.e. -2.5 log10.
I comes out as -0.173 mag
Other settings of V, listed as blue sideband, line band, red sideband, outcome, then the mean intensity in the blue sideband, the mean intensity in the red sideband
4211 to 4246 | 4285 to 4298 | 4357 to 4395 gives 0.32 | 18.1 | 17.6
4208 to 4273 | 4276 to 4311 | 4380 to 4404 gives 0.07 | 17.3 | 16.9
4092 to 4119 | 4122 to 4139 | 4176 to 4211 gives 0.13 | 19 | 14.4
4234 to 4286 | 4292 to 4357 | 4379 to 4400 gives -0.10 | 16.1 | 17.8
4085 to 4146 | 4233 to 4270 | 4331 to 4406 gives 0.11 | 18.6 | 17.8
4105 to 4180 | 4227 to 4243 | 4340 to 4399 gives 0.07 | 16.2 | 18.5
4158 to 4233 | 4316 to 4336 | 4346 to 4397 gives 0.03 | 16.9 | 18.3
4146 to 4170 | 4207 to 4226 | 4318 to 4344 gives -0.08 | 16.9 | 17.2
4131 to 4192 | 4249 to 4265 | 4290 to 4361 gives 0.09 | 14.8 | 18.8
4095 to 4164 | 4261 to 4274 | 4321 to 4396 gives 0.04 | 16.6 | 17.8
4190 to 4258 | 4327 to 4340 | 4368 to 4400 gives 0.20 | 17.7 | 17.6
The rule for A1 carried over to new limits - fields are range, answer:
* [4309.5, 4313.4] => 23.3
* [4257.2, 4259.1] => 13.3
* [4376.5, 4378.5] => 16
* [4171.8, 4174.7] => 16.5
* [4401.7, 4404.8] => 4.86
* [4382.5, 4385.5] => 20.5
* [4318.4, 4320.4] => 23.2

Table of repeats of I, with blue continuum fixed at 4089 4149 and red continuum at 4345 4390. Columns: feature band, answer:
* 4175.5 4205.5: 0.26 mag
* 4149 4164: 0.14 mag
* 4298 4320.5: -0.10 mag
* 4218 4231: -0.12 mag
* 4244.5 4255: 0.12 mag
